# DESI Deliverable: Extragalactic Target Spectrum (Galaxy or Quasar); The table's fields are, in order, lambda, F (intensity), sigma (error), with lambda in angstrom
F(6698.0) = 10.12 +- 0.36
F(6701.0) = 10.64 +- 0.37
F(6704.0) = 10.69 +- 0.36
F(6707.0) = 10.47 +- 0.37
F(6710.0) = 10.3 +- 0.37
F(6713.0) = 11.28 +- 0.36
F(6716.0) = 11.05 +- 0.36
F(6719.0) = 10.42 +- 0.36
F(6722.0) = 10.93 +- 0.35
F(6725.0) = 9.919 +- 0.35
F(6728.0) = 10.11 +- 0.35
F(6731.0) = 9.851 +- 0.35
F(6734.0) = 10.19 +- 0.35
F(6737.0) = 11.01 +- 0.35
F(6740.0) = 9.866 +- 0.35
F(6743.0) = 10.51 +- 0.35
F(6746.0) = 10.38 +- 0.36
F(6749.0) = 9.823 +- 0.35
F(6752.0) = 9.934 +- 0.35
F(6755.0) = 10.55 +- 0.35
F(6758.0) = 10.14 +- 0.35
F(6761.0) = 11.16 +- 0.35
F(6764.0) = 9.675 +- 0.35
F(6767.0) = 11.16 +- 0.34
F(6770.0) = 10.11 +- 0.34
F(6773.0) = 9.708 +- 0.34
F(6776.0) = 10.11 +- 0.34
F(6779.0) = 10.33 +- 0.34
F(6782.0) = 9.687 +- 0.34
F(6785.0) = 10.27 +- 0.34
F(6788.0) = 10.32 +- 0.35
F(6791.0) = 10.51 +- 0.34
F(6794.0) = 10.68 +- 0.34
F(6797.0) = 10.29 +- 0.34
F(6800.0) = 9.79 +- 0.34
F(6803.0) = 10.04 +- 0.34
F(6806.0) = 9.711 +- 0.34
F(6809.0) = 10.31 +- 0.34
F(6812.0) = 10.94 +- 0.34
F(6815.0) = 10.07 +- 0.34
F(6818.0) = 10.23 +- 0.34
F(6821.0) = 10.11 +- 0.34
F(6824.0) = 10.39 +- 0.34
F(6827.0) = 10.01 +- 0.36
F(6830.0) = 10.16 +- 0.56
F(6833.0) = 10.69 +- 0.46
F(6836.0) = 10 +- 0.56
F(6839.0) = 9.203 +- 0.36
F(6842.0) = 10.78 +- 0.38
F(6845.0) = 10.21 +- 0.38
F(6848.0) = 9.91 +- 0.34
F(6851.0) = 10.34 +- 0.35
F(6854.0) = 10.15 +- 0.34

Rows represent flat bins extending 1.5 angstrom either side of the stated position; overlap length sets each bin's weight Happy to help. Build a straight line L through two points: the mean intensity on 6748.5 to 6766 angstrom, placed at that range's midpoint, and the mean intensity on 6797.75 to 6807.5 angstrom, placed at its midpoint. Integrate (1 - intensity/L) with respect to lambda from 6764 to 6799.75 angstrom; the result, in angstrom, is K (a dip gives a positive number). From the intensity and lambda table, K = -0.7 angstrom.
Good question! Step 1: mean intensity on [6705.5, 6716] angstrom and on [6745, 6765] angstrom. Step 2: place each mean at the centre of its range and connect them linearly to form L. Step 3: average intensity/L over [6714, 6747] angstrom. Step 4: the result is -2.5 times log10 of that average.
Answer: 0.01 mag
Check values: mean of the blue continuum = 10.7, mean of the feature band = 10.4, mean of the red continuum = 10.2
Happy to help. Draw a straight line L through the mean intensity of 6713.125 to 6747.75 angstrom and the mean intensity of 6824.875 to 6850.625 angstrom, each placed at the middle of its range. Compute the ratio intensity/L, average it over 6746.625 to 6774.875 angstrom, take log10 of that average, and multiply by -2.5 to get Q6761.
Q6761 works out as 0.01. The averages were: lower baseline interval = 10.4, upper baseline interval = 10.1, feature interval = 10.3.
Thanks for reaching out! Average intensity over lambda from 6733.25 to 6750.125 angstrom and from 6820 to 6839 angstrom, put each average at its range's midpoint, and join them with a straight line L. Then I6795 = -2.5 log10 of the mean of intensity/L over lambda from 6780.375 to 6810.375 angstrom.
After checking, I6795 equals 0.01 mag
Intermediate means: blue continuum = 10.3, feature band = 10.2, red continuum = 10.1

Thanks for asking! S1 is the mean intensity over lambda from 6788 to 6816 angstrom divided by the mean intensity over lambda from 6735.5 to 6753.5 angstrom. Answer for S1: 1.0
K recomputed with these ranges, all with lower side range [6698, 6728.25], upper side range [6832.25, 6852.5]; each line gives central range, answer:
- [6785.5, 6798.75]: -0.1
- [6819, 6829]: 0.0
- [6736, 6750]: 0.2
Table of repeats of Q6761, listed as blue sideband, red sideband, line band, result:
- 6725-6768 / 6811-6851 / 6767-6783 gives 0.016 mag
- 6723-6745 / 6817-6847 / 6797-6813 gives 0.004 mag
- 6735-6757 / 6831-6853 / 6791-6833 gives -0.004 mag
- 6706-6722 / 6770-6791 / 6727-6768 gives 0.012 mag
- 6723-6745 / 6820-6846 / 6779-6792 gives 0.000 mag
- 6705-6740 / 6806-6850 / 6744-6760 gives 0.020 mag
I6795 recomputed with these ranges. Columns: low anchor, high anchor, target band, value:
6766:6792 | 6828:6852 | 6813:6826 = -0.005 mag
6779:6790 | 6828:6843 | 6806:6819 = -0.018 mag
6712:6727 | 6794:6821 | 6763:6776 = 0.024 mag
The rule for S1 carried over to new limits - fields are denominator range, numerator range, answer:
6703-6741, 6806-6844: 0.98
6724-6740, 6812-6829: 1.00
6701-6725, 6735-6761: 0.97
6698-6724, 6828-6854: 0.95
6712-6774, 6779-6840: 0.98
